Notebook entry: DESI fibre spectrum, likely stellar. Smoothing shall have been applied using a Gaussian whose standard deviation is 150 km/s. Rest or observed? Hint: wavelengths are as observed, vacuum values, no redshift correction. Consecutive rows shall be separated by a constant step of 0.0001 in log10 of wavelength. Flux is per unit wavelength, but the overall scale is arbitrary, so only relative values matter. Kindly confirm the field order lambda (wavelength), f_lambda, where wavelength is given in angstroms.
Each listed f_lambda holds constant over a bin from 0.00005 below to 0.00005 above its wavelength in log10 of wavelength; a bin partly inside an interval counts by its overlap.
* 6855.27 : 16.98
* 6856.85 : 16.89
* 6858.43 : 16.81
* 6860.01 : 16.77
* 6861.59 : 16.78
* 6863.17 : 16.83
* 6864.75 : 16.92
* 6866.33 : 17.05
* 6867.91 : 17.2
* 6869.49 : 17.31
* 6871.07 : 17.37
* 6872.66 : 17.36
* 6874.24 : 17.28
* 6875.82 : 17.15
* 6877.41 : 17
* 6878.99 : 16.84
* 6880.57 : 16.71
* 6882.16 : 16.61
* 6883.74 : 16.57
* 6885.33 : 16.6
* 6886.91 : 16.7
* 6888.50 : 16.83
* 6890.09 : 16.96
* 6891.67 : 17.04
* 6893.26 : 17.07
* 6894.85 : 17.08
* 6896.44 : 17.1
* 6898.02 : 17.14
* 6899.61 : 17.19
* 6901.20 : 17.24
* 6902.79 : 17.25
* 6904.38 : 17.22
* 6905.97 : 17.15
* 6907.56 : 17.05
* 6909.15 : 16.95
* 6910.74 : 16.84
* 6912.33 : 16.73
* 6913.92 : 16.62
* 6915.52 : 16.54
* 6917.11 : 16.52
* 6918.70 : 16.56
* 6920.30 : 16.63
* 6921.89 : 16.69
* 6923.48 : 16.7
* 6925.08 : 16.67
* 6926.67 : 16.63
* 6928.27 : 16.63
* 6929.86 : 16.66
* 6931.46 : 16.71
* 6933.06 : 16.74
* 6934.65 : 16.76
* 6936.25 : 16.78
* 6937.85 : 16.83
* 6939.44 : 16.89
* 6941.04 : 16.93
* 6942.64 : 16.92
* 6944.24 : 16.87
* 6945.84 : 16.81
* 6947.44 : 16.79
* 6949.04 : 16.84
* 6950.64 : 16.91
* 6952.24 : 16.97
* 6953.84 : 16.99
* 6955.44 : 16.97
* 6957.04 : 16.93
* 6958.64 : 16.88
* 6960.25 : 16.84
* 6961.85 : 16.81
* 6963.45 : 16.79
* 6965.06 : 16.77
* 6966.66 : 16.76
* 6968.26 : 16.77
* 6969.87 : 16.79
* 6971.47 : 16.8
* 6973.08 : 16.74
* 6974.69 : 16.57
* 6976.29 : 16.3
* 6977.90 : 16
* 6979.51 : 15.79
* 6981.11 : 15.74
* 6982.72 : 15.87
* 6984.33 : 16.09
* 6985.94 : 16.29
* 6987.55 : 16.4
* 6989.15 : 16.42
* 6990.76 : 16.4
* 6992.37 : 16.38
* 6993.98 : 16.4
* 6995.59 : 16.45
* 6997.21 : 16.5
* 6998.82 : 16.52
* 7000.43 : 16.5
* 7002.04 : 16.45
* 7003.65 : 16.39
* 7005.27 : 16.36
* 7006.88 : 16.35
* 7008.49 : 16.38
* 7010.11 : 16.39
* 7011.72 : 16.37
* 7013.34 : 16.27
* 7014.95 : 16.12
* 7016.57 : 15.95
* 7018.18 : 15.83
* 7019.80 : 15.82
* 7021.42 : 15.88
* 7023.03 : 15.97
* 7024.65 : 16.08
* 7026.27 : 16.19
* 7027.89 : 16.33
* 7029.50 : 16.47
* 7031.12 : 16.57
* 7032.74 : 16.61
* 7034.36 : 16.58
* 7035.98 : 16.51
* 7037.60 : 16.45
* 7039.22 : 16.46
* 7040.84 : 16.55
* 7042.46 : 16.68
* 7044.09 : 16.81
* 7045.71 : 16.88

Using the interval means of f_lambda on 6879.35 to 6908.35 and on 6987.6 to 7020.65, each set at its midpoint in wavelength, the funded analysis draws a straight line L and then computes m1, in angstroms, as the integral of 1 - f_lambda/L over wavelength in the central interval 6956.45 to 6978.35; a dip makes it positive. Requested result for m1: -0.23 angstroms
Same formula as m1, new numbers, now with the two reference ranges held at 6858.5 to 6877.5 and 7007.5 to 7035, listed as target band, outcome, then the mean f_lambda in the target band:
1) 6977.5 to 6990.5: 0.3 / 16.1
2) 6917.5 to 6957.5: -0.2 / 16.8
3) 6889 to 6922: -0.1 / 16.9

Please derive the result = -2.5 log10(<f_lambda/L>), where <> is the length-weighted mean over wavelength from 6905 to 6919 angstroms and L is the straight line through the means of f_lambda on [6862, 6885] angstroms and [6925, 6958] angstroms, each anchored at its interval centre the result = 0.01 mag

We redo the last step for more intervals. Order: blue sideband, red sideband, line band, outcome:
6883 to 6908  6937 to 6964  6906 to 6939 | 0.01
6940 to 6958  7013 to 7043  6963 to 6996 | 0.02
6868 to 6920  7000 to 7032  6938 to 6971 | -0.02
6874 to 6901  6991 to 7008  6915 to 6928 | 0.01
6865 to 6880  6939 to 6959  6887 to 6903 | 0.00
